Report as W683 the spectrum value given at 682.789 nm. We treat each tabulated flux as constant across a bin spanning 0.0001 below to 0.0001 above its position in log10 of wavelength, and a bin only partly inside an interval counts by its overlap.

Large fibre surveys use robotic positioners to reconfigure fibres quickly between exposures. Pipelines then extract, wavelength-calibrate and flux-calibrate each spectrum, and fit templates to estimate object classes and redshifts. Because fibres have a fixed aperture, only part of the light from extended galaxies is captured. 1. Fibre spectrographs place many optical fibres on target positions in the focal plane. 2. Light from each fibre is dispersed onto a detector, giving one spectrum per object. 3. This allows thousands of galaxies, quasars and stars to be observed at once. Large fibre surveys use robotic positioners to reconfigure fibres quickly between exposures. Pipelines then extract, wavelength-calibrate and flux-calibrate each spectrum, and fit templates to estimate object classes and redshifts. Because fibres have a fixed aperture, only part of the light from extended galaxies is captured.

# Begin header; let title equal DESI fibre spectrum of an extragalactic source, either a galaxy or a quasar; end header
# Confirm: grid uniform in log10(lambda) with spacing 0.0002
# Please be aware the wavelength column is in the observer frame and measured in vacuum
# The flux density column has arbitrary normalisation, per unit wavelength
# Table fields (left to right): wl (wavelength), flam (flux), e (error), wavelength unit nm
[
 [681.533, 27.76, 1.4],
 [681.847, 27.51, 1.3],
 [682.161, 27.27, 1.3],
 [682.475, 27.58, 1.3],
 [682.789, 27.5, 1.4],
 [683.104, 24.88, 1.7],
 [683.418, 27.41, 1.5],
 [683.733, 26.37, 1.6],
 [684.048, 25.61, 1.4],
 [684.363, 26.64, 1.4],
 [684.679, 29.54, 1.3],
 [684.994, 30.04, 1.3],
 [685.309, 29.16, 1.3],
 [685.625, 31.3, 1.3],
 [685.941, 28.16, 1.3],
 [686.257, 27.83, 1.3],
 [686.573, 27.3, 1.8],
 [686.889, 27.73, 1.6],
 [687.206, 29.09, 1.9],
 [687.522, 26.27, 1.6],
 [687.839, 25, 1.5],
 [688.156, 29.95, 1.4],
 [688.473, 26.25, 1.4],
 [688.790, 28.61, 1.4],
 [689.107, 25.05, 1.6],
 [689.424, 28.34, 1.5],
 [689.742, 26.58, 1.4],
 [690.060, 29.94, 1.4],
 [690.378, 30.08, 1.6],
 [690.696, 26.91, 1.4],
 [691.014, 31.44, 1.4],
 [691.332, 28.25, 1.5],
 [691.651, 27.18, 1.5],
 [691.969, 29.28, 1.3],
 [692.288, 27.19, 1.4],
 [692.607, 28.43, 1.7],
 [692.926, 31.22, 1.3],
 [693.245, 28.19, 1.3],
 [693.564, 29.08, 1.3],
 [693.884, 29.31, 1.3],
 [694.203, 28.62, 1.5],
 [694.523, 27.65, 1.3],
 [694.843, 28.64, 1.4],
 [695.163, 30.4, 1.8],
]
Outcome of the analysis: 27.5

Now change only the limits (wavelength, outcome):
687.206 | 29.09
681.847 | 27.51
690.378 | 30.08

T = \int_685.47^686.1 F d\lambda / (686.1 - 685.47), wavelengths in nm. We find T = 29.7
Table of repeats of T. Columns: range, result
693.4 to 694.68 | 28.7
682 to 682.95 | 27.4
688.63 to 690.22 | 27.7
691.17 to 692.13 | 28.2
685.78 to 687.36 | 28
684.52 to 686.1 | 29.6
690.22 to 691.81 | 28.8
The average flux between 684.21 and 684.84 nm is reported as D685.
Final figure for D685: 28.1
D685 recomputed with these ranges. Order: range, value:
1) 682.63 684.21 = 26.4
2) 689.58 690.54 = 28.8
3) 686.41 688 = 27.1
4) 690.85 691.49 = 29.8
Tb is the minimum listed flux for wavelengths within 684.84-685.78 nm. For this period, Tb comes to 29.16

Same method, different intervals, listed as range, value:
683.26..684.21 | 25.61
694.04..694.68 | 27.65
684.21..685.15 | 26.64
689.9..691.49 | 26.91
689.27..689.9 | 26.58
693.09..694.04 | 28.19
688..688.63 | 26.25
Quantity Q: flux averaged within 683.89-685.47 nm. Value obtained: 28.2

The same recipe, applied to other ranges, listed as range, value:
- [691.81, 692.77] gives 28.3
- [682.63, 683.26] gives 26.2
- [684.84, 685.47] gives 29.6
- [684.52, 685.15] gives 29.8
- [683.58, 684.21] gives 26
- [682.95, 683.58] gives 26.2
